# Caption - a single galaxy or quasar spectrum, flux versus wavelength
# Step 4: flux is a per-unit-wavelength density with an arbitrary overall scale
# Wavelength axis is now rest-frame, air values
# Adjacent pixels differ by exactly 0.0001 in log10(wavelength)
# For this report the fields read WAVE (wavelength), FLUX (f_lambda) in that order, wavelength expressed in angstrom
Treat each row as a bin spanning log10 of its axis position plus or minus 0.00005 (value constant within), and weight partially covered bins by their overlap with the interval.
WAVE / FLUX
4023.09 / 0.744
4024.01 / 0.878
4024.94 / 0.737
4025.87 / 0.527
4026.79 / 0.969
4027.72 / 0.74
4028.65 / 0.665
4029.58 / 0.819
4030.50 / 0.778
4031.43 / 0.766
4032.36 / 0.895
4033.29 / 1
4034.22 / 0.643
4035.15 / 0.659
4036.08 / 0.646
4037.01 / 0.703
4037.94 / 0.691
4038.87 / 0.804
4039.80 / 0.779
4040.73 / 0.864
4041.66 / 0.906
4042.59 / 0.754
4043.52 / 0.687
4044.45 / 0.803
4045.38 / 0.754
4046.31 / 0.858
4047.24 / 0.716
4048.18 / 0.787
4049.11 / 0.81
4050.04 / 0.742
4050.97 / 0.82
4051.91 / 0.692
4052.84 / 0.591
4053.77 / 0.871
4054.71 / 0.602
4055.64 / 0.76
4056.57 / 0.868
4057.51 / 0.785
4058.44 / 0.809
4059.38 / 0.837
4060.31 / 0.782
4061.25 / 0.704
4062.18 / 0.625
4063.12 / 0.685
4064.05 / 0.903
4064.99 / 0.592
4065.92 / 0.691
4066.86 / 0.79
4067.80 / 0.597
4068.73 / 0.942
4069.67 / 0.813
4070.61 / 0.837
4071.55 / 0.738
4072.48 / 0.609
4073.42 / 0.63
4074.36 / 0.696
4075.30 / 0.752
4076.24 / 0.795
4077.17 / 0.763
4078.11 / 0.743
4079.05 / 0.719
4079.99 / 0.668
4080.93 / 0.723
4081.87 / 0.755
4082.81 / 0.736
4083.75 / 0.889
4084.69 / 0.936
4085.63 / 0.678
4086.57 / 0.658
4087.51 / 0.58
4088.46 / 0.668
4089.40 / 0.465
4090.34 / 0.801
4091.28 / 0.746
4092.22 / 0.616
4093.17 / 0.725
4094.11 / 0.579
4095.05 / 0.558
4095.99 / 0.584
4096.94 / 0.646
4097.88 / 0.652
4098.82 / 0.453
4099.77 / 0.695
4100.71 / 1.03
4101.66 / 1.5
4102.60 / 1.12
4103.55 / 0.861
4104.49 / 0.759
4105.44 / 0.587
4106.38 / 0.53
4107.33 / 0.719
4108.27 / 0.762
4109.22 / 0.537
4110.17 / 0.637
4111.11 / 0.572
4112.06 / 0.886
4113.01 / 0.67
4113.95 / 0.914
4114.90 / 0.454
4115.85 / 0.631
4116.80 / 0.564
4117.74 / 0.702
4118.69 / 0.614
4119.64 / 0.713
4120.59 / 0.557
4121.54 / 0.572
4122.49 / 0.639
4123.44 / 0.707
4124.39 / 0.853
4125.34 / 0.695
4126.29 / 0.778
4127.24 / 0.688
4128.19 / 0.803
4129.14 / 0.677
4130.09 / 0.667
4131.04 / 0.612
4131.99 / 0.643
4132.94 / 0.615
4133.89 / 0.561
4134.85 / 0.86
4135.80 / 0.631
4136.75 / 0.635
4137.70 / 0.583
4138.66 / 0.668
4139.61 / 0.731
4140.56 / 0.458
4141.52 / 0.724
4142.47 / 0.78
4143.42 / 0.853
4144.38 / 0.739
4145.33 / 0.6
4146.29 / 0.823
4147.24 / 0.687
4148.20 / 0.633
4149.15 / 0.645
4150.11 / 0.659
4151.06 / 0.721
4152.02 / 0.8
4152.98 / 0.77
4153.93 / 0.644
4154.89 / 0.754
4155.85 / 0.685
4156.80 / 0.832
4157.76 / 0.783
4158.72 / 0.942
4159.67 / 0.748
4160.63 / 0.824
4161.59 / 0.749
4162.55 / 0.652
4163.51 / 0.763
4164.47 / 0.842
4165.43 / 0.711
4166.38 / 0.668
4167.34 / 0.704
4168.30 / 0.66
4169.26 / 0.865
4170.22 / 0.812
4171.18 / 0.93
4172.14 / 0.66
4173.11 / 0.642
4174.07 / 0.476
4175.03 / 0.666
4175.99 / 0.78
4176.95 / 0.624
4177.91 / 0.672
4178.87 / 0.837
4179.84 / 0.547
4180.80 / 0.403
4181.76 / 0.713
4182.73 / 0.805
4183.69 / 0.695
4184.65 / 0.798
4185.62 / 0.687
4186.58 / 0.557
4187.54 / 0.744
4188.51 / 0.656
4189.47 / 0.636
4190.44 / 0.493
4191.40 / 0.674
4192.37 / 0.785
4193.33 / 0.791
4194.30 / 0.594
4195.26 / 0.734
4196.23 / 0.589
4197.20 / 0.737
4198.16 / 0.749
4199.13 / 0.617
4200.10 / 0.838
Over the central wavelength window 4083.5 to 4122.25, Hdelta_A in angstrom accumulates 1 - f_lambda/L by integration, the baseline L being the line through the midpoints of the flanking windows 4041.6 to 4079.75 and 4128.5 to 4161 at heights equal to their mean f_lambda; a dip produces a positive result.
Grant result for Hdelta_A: 1.4 angstrom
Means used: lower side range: 0.751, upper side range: 0.706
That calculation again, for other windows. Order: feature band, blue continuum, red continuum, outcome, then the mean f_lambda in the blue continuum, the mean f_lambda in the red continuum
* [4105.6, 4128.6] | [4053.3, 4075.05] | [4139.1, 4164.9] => 2.0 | 0.746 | 0.735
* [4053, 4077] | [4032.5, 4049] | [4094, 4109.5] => 0.5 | 0.771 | 0.746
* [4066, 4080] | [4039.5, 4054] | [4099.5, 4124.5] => 0.3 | 0.776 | 0.731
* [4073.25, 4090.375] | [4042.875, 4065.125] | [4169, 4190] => 0.5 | 0.756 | 0.689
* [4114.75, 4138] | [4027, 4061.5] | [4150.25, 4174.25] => 2.9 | 0.769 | 0.748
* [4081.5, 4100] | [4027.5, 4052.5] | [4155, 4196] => 1.9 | 0.769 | 0.71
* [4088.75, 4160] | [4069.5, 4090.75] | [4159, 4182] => 1.2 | 0.722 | 0.708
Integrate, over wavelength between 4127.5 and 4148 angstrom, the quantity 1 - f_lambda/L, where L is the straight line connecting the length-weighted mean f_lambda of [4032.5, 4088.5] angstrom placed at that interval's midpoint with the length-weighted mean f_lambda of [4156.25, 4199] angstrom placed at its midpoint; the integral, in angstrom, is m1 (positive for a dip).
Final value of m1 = 1.1 angstrom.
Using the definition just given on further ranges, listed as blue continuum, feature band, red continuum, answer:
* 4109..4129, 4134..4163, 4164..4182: -1.32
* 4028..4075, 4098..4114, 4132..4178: -0.83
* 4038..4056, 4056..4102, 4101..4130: 0.84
